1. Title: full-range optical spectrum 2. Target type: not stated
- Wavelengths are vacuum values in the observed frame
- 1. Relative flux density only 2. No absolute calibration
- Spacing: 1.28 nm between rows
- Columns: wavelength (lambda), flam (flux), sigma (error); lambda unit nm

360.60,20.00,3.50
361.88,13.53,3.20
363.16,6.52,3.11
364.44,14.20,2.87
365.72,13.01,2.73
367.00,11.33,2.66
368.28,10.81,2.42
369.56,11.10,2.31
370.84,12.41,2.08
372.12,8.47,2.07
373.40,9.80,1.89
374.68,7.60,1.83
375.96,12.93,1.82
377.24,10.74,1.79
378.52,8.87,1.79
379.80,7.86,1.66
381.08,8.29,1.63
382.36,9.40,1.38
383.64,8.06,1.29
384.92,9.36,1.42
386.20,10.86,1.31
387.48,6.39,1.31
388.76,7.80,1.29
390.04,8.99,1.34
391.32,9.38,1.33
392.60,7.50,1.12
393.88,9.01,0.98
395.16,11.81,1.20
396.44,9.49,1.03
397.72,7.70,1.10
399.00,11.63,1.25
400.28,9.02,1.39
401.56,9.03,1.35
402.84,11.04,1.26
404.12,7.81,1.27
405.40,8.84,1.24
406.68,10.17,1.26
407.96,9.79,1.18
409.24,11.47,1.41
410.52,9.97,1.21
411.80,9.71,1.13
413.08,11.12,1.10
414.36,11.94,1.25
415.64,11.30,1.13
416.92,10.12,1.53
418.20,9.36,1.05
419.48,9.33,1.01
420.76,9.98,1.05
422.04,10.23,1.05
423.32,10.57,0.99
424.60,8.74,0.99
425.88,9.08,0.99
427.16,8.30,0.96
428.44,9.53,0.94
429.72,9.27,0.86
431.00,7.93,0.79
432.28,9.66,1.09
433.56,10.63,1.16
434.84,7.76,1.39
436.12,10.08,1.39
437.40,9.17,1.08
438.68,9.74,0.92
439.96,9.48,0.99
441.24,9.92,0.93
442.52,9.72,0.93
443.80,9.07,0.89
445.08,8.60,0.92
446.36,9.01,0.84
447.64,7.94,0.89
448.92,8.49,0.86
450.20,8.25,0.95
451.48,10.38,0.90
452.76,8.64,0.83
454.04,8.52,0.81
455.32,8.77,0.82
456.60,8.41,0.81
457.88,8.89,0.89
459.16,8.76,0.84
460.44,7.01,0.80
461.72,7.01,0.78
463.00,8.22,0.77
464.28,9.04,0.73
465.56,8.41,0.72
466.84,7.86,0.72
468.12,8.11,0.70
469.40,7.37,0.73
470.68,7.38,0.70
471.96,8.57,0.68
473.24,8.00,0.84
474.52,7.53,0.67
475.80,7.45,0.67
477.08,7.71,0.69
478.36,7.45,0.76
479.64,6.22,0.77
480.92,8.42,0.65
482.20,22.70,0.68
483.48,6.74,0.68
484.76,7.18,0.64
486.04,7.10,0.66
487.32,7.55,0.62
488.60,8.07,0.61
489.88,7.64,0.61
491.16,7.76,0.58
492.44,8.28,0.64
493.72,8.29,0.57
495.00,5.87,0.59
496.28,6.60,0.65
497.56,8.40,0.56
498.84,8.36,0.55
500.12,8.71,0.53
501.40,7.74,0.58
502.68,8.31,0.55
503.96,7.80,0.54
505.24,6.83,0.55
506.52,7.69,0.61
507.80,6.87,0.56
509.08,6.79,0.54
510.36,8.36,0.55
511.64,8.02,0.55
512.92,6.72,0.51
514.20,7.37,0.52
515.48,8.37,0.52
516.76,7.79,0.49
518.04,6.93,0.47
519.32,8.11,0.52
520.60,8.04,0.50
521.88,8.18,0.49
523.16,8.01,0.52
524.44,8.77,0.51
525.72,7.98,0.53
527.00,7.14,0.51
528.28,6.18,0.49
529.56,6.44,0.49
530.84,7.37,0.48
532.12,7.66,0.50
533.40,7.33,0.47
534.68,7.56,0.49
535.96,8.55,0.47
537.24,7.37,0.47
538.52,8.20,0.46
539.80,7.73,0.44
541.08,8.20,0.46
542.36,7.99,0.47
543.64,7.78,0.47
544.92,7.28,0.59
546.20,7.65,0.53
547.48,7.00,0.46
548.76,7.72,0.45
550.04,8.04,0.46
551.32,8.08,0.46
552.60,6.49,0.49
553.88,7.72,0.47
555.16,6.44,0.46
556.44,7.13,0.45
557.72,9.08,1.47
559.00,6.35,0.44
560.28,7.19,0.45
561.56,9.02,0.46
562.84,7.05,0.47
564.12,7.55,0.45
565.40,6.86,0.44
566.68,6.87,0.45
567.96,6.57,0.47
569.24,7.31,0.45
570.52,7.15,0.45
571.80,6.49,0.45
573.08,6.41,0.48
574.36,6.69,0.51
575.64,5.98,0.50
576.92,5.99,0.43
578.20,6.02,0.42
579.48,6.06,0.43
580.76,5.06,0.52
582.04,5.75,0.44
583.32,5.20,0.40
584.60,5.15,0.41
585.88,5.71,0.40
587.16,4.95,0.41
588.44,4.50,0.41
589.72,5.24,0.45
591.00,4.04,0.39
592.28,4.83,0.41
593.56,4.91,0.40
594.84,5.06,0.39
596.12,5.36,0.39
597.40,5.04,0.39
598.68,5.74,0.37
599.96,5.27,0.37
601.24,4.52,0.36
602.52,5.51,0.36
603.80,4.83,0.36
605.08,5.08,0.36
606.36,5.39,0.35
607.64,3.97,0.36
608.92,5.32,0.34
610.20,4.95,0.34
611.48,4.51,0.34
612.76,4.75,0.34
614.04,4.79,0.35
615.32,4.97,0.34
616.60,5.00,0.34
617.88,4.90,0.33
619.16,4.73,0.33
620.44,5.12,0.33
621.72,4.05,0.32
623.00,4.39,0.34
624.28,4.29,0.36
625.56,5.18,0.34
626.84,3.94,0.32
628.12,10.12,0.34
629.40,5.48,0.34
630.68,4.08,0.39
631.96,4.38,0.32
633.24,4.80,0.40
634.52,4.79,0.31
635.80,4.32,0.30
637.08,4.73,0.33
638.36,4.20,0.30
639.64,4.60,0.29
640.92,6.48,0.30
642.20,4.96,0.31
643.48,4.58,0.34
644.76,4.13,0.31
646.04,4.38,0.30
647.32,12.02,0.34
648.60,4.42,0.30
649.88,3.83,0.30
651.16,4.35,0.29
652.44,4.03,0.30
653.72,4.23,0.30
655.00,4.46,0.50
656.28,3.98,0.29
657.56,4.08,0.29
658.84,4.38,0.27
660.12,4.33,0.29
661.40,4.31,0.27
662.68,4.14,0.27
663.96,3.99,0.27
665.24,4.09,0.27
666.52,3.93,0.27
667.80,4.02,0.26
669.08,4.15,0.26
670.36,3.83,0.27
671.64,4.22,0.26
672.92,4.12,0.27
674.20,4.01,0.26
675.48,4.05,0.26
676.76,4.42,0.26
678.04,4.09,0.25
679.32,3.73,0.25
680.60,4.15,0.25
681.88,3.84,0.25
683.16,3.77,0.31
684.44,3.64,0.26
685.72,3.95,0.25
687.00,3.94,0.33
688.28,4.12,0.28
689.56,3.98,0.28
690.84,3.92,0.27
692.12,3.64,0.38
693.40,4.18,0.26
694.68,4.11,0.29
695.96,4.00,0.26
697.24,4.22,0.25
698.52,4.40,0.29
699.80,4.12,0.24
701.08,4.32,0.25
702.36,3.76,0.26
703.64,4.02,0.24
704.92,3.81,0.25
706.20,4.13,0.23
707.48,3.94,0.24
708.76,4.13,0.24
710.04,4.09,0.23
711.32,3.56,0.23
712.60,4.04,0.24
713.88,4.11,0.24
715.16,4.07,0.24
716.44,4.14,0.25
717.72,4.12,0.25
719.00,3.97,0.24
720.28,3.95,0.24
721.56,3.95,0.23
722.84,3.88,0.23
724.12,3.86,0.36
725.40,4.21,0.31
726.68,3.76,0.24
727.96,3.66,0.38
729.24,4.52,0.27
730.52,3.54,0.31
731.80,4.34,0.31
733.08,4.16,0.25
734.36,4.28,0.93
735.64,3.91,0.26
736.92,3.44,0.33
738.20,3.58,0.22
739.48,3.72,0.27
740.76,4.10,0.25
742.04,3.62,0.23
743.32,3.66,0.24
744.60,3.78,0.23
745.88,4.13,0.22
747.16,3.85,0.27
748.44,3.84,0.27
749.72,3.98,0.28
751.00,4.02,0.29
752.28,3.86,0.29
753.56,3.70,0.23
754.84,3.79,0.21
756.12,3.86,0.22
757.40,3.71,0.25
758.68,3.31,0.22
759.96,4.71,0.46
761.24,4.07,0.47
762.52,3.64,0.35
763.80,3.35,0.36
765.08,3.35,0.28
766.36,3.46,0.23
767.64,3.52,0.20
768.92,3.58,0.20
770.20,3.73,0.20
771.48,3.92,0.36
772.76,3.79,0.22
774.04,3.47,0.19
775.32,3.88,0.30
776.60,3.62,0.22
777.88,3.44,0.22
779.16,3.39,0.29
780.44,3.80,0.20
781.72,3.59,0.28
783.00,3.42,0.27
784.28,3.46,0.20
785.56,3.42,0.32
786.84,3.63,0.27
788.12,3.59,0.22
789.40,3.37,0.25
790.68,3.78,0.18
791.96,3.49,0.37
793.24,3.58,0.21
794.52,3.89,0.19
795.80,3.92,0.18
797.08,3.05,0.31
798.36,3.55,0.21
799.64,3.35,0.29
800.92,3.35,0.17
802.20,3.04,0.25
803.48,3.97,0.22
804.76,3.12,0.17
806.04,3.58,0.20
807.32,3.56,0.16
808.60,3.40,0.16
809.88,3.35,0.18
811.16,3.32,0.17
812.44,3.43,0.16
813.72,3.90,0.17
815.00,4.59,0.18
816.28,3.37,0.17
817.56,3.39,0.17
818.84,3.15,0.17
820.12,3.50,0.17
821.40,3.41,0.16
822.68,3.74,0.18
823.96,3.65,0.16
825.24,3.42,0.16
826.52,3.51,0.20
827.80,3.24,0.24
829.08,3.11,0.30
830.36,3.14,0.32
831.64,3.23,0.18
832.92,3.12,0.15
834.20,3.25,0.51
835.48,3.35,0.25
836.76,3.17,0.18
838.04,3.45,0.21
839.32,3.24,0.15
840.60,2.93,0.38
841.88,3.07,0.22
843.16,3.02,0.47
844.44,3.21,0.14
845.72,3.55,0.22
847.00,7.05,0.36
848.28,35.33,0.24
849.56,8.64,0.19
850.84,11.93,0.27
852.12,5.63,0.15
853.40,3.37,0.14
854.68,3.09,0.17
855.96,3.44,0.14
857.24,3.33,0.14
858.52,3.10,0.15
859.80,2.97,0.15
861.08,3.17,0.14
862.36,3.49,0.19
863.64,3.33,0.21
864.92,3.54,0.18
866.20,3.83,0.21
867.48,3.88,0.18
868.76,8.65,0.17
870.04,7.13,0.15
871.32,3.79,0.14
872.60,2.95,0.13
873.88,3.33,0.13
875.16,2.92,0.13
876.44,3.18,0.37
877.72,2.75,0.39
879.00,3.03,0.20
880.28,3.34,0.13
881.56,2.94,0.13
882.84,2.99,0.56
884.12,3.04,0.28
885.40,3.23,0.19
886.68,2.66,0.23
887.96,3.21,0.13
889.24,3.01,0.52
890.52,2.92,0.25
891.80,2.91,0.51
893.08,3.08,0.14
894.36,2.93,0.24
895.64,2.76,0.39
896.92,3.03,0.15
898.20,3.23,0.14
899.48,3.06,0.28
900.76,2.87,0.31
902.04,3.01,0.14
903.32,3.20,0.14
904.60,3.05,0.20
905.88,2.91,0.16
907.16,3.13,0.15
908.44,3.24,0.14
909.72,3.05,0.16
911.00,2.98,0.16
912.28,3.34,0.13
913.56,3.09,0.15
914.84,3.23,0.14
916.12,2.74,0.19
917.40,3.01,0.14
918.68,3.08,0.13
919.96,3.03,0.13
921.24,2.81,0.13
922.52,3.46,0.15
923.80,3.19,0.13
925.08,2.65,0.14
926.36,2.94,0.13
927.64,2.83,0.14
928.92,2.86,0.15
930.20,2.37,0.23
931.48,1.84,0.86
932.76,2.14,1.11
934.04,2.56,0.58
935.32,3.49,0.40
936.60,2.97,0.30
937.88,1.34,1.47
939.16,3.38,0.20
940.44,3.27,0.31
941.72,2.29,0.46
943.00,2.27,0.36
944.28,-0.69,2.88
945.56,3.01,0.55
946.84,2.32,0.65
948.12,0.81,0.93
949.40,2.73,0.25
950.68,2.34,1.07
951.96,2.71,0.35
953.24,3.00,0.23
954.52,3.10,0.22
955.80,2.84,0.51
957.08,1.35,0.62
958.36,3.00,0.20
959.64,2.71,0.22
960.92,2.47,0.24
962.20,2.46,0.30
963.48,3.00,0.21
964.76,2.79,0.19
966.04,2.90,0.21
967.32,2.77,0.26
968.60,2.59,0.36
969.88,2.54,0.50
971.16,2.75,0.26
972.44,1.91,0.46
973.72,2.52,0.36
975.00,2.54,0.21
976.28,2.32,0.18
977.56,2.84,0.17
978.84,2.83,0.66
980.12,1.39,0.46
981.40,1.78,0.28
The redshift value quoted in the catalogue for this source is 0.293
